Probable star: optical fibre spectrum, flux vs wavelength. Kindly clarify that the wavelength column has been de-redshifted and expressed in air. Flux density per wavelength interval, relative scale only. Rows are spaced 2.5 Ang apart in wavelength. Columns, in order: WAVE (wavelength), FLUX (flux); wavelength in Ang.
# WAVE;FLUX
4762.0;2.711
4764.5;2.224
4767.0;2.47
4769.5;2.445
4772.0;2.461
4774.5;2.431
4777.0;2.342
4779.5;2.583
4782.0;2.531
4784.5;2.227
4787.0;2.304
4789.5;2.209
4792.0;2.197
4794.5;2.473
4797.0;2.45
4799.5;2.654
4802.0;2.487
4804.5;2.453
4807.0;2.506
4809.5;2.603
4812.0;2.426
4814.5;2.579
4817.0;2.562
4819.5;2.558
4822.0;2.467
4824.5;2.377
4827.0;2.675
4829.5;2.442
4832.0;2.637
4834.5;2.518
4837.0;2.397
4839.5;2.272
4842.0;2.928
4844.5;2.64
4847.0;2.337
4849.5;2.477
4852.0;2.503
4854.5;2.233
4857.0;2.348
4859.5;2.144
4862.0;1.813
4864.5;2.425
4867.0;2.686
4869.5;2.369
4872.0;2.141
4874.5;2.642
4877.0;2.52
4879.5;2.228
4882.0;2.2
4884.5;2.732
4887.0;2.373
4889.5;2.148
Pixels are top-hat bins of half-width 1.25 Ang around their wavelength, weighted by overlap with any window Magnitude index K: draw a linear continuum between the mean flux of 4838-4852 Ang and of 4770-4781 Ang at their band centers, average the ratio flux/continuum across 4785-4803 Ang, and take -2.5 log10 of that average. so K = 0.04 mag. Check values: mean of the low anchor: 2.46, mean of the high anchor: 2.53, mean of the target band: 2.39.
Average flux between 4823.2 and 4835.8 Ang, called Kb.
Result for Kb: 2.53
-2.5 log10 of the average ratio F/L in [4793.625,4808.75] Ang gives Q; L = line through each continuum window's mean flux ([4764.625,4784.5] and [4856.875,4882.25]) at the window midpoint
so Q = -0.05 mag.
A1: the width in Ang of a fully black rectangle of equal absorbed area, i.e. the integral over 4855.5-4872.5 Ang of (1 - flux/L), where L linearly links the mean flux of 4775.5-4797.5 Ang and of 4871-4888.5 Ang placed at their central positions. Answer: 0.8 Ang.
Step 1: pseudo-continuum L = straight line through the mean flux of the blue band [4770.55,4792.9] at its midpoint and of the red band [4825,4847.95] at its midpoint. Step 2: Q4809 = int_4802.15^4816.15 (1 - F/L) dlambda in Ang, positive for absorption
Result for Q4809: -0.3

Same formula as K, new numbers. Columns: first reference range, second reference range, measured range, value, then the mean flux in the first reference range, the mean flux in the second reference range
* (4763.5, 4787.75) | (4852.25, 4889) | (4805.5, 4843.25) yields -0.07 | 2.41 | 2.35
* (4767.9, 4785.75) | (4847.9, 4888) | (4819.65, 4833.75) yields -0.06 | 2.43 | 2.36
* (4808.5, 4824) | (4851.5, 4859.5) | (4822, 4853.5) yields -0.05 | 2.52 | 2.31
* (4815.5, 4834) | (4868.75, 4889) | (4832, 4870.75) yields 0.02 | 2.53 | 2.39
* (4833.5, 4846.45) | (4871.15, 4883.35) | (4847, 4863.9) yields 0.09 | 2.54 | 2.36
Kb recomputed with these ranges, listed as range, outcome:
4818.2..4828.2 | 2.52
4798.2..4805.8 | 2.53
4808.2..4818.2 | 2.54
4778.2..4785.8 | 2.45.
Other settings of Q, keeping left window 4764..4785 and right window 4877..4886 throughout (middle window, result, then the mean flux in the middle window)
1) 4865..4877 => -0.025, 2.46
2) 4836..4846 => -0.063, 2.56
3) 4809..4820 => -0.054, 2.54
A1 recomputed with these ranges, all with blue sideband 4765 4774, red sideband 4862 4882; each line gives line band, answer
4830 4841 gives -0.3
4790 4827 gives -1.1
